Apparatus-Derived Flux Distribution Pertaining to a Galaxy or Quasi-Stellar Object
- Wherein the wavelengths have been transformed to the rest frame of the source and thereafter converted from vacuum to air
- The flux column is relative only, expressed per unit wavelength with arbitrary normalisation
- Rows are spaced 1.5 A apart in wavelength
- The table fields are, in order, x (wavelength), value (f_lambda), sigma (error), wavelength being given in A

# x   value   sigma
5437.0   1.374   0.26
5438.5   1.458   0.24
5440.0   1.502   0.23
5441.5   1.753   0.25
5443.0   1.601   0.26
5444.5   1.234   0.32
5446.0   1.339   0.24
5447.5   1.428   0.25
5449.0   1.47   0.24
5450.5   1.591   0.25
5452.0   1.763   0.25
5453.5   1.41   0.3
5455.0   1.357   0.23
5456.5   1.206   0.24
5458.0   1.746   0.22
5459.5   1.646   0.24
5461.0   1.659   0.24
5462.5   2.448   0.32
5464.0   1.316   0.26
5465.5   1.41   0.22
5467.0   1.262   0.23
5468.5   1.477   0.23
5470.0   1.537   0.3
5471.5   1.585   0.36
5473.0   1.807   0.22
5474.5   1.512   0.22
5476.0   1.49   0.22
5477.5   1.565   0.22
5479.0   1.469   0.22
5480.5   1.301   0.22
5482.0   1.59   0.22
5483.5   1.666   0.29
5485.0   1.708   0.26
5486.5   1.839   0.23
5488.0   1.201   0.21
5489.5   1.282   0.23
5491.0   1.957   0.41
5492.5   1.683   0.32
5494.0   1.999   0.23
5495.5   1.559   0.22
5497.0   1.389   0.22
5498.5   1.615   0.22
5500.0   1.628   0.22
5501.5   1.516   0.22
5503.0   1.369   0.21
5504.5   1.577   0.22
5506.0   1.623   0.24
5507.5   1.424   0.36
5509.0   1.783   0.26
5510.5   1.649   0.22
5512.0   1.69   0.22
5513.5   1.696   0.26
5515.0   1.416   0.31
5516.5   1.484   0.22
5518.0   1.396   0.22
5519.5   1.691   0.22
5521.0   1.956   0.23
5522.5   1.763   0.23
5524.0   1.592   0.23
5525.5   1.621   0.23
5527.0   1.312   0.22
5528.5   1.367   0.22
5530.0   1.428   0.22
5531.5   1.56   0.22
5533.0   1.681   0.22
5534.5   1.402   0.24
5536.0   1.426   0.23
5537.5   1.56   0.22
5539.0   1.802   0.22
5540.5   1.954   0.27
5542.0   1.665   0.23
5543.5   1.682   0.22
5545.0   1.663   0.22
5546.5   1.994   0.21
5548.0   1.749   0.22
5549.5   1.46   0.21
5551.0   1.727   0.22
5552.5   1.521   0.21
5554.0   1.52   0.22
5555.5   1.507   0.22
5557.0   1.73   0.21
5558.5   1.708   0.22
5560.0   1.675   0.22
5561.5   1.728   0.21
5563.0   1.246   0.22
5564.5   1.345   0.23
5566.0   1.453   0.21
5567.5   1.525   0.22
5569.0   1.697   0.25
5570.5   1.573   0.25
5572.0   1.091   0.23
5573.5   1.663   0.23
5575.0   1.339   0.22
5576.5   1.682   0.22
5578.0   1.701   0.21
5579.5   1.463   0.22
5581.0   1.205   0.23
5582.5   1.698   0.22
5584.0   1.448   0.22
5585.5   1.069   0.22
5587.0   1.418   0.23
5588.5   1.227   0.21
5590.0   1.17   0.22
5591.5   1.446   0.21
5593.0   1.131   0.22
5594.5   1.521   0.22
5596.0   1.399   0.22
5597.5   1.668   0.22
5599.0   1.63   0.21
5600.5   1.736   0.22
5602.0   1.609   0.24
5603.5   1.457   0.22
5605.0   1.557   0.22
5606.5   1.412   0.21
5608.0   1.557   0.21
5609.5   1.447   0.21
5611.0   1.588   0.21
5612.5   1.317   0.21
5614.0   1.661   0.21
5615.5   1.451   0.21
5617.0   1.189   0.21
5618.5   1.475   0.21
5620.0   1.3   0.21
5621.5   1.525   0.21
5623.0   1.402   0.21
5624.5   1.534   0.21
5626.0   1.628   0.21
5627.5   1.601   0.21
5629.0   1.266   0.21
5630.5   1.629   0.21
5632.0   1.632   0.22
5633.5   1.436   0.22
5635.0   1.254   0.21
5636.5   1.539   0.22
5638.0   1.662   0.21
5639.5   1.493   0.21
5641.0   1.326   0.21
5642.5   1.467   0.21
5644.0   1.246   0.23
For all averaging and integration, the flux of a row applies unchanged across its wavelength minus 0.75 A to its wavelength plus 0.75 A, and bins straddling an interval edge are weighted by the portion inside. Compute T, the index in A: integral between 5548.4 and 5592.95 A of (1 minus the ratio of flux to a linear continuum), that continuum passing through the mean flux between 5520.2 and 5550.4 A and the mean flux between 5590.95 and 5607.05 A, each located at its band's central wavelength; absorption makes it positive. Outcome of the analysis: 2.4 A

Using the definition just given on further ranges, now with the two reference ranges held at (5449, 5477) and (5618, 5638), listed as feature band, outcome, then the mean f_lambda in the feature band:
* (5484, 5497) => -0.7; 1.64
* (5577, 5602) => 1.0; 1.44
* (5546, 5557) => -0.8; 1.64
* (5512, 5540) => -0.7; 1.57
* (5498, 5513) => -0.4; 1.59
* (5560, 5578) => 0.1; 1.5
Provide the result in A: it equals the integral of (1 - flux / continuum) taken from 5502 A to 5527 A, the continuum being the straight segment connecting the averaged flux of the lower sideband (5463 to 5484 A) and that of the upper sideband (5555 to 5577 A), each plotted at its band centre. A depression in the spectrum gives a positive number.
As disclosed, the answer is -1.33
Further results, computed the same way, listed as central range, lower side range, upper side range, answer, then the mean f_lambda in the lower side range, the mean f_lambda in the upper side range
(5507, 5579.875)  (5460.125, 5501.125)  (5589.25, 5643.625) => -2.4 A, 1.59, 1.47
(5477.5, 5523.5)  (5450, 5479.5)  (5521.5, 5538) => -1.6 A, 1.56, 1.53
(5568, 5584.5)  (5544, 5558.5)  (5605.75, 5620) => 0.7 A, 1.66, 1.45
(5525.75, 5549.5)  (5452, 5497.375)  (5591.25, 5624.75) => -1.3 A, 1.57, 1.48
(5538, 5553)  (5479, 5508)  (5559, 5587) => -2.1 A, 1.57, 1.48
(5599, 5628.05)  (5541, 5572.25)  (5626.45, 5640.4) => 0.5 A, 1.59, 1.5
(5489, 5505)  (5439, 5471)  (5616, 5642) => -0.9 A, 1.53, 1.46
